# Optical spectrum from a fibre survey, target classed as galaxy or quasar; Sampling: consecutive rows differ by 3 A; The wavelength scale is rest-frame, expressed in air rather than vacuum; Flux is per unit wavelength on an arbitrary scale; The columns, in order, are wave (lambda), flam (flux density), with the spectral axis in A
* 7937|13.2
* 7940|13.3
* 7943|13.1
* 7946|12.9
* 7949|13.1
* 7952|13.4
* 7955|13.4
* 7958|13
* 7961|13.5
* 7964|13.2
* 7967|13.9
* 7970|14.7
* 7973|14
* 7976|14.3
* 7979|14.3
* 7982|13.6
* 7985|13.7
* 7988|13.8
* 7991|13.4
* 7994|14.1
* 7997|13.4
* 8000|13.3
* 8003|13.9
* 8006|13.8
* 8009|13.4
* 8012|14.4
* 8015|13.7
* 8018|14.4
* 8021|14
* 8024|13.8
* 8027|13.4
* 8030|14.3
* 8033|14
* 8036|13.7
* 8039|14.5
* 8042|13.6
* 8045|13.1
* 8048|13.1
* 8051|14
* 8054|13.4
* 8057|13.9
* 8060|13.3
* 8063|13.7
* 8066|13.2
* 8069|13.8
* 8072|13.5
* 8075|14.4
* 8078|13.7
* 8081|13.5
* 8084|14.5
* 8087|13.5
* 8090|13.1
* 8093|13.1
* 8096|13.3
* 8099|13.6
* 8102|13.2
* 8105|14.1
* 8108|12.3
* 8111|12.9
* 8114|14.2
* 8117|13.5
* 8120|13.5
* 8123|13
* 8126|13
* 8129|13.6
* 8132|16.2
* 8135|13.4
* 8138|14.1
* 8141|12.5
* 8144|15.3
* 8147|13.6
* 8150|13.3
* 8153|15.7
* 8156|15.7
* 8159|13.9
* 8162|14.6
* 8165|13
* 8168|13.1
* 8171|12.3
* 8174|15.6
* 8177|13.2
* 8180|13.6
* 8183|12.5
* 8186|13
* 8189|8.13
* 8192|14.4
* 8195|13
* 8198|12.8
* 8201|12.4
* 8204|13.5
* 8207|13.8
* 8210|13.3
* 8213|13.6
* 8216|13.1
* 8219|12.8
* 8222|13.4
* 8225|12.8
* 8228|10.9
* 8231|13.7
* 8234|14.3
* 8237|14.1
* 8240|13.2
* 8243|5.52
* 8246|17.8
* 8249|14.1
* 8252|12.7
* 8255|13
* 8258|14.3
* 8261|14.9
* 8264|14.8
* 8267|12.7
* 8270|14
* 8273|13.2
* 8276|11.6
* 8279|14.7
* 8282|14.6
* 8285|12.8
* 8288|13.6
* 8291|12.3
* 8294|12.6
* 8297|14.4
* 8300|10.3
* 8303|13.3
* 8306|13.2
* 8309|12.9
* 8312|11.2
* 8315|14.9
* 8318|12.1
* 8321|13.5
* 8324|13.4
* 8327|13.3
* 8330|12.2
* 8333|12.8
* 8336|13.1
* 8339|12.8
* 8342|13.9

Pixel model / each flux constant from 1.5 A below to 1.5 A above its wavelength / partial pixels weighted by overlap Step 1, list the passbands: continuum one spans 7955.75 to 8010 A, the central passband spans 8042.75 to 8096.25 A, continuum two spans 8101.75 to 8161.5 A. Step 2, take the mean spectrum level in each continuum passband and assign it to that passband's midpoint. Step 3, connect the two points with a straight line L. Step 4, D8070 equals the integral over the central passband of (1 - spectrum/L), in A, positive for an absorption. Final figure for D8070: 1.0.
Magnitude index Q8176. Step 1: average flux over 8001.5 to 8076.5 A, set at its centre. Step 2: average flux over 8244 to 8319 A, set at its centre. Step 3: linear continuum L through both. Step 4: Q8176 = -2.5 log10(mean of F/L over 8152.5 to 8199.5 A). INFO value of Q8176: 0.02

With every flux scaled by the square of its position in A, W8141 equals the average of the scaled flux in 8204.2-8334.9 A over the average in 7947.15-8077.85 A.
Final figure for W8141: 1.02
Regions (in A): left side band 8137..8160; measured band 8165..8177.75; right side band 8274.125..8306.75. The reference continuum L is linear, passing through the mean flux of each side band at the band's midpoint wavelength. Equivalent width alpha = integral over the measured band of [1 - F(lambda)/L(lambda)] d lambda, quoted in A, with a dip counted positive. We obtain 0.5 A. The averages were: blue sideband 14.3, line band 13.5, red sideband 13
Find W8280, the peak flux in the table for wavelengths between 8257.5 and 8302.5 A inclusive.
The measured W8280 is 14.9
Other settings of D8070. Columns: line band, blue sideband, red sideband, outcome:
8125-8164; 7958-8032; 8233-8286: -1.7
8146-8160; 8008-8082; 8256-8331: -1.0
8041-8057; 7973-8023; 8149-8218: 0.3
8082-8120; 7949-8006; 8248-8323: 0.2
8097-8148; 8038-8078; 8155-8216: -0.8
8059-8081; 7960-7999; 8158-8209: -0.2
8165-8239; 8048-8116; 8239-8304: 1.5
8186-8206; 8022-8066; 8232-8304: 1.4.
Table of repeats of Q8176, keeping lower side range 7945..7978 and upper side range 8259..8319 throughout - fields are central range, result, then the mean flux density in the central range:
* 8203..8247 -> 0.025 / 13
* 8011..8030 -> -0.034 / 14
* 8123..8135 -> -0.047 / 14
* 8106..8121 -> 0.010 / 13.3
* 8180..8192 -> 0.124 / 11.9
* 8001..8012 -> -0.018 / 13.8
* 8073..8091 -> -0.026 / 13.8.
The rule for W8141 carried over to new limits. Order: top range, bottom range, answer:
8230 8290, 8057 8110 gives 1.04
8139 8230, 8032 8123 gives 1.01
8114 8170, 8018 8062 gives 1.04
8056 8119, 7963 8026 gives 1.00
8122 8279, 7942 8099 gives 1.02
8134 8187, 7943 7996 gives 1.06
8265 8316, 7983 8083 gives 1.01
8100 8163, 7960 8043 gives 1.03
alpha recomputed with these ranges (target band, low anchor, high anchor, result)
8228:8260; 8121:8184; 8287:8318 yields 0.1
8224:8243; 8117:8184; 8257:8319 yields 1.3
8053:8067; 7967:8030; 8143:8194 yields 0.3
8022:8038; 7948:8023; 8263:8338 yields -0.2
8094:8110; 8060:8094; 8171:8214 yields 0.3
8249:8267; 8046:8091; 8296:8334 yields -1.1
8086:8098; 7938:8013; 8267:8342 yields 0.1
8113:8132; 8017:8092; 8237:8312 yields -0.2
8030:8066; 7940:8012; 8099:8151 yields -0.1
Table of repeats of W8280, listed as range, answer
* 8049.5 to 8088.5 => 14.5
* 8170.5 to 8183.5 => 15.6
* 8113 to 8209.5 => 16.2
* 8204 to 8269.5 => 17.8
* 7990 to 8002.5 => 14.1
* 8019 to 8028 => 14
